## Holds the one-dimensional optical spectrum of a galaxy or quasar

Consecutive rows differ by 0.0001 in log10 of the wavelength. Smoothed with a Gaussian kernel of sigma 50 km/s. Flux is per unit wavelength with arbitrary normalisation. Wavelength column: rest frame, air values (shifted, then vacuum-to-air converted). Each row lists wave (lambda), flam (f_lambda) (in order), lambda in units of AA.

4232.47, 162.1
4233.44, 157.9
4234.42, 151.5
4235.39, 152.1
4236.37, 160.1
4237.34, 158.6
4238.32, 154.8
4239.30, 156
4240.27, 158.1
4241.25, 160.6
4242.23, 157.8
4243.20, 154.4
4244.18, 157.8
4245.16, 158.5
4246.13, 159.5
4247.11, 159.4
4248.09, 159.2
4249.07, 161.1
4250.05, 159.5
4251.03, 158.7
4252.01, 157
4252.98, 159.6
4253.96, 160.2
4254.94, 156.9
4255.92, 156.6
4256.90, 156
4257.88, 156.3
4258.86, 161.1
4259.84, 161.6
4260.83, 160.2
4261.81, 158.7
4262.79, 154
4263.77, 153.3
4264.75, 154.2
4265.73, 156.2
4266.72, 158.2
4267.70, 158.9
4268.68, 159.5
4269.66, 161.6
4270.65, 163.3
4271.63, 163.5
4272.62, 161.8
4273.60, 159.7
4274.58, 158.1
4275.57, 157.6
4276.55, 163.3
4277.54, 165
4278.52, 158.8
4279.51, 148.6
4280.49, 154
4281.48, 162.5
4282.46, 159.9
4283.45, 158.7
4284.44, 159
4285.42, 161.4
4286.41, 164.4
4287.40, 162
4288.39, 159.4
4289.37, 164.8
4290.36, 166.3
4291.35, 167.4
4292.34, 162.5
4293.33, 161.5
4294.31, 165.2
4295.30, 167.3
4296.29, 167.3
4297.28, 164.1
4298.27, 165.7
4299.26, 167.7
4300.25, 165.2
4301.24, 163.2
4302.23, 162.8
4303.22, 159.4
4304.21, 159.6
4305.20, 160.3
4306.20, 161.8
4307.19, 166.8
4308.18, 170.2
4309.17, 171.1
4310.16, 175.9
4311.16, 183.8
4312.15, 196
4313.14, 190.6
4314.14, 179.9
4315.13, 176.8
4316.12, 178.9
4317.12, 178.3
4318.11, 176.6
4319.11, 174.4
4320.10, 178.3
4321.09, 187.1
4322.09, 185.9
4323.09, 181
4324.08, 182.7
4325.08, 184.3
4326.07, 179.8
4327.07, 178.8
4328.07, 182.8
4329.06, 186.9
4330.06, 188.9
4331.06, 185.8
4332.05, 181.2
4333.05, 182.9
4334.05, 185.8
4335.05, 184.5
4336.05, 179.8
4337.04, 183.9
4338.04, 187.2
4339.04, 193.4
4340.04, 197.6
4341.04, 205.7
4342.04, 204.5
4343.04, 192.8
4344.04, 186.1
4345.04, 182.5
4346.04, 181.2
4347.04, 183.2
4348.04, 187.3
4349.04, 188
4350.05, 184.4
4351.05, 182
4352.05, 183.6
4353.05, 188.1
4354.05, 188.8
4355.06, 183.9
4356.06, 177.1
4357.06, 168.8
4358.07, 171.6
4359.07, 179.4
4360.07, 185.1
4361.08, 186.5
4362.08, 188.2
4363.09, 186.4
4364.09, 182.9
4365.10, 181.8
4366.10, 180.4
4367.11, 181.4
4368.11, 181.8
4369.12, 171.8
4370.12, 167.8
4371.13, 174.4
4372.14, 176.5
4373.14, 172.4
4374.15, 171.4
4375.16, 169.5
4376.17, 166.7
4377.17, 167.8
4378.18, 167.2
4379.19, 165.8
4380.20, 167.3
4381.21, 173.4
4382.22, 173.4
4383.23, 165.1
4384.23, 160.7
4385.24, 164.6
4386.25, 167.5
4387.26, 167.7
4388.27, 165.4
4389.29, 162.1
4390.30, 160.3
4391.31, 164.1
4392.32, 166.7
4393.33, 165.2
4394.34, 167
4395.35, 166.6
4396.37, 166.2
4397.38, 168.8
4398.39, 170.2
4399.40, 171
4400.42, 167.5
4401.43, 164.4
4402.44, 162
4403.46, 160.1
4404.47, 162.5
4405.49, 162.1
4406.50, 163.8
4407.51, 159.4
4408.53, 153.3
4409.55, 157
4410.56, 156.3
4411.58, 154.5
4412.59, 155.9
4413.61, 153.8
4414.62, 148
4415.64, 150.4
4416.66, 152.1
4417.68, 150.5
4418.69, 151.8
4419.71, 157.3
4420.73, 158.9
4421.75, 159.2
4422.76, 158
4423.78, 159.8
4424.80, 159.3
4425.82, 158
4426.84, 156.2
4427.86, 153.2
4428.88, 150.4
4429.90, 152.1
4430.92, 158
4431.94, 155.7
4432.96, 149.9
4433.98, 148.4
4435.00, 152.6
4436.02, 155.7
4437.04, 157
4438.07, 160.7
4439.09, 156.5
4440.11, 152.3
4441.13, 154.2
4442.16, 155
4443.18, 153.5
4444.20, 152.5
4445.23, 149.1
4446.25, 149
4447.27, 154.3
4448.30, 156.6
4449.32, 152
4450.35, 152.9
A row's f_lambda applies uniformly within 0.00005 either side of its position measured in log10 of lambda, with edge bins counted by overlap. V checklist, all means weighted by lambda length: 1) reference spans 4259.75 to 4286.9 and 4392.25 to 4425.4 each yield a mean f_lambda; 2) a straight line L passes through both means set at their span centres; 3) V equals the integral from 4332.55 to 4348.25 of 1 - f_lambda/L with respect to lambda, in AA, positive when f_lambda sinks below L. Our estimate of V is -2.87 AA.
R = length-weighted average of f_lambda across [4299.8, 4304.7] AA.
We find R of 162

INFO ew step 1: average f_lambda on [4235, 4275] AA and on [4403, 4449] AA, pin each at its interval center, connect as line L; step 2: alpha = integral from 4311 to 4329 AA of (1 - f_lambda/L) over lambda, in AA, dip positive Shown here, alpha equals -2.9 AA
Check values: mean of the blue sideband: 158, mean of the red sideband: 155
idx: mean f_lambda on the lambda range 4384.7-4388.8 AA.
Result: 166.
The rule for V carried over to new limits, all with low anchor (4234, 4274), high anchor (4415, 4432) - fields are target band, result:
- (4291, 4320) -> -2.43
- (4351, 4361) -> -1.57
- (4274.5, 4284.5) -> -0.06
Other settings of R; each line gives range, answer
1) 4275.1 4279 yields 161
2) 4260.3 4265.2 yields 156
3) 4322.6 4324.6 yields 182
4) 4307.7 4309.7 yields 171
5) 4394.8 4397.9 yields 167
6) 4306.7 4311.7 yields 174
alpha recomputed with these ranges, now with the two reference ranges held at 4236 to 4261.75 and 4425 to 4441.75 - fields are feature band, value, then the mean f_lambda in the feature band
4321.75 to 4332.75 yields -1.9 AA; 183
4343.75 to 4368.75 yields -4.3 AA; 183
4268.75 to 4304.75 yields -1.0 AA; 162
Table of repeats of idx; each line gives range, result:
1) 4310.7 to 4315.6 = 186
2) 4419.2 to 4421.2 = 158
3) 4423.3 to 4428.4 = 157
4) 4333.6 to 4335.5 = 185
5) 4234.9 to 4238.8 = 156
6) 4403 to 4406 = 162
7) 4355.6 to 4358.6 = 173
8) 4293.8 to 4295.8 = 167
